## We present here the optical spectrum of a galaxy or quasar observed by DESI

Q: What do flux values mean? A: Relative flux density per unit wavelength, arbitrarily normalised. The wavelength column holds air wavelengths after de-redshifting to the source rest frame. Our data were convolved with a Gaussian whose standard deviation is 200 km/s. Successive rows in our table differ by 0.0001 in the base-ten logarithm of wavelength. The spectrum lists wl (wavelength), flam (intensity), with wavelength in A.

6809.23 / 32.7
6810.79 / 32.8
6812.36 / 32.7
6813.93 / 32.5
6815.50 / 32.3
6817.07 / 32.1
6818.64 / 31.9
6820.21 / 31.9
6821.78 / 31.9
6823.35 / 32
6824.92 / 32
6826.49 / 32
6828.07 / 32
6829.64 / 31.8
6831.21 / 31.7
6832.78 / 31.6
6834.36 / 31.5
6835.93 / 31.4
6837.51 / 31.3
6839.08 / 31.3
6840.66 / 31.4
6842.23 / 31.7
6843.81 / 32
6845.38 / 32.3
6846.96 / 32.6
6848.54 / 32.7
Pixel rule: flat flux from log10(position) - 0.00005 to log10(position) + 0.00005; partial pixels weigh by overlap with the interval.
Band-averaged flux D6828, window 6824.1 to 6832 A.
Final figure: 31.9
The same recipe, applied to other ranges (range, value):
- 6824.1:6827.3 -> 32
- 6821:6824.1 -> 32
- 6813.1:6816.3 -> 32.4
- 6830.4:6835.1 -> 31.6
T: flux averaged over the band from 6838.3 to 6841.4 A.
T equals 31.3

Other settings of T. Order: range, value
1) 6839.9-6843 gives 31.6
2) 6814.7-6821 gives 32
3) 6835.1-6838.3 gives 31.4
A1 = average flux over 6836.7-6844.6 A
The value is 31.5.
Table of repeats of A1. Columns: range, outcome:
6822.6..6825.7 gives 32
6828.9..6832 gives 31.8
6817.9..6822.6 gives 31.9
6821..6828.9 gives 32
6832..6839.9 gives 31.4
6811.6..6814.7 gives 32.6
